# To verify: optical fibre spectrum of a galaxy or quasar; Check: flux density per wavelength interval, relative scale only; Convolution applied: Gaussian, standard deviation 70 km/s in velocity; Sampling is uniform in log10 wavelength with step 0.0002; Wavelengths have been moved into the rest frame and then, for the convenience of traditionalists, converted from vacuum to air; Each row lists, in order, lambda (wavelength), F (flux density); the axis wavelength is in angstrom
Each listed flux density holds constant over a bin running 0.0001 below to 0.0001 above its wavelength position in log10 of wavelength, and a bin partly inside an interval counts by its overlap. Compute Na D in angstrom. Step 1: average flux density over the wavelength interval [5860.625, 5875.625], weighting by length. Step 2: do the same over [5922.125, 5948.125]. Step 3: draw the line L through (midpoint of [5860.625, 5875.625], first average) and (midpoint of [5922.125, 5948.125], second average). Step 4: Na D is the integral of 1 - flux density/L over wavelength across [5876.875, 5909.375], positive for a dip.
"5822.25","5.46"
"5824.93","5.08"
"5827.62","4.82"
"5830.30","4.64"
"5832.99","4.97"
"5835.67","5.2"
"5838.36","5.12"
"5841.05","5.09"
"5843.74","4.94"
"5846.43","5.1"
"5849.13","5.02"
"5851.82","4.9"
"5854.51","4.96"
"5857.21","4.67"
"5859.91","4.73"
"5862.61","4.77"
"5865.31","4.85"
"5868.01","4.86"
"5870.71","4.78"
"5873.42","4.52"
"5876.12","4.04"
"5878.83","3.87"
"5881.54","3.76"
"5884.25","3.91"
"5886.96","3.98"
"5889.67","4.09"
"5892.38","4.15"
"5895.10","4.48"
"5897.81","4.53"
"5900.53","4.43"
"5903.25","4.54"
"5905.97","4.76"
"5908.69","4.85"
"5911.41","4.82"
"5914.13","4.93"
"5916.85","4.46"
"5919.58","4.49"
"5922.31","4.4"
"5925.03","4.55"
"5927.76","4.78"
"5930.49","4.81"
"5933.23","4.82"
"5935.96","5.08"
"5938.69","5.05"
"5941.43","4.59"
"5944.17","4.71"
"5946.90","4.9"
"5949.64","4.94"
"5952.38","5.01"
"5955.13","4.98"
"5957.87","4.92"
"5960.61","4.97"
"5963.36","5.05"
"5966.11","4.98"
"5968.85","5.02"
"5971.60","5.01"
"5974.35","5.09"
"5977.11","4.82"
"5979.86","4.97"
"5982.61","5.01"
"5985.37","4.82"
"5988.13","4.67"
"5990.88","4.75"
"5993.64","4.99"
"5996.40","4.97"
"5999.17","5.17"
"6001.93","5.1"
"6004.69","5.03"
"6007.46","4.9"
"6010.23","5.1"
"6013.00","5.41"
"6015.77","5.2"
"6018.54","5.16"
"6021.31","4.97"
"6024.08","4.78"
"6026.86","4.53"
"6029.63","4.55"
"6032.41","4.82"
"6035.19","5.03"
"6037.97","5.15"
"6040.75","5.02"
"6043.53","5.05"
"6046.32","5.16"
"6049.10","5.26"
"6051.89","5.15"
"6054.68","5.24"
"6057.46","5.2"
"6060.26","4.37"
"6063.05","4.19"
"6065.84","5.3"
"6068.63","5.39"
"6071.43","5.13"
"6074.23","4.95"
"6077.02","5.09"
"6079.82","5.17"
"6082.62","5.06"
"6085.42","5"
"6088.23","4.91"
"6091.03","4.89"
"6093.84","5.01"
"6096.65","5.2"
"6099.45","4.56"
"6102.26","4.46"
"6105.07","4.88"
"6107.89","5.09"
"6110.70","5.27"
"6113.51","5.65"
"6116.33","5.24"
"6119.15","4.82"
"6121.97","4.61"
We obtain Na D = 3.28 angstrom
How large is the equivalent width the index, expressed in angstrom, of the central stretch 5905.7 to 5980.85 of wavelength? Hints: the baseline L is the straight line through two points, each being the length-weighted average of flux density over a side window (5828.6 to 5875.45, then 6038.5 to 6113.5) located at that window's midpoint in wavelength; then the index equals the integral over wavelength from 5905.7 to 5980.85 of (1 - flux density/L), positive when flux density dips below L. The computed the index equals 1.3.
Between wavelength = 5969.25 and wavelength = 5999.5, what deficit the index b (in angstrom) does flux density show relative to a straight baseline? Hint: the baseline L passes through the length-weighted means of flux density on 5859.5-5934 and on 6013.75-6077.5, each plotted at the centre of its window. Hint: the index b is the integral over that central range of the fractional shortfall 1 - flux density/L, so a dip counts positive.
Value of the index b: -0.9 angstrom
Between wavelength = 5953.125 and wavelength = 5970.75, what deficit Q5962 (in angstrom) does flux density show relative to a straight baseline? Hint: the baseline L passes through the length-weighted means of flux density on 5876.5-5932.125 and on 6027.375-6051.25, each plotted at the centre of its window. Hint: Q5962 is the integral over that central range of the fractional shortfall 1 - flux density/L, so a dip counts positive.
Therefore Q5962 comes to -1.2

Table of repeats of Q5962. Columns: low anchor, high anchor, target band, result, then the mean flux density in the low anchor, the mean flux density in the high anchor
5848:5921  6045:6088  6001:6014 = -0.6 angstrom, 4.52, 5.04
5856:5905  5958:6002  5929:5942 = -0.5 angstrom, 4.39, 4.96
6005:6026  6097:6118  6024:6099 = 0.9 angstrom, 5.06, 5.03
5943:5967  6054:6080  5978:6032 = 0.2 angstrom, 4.94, 4.99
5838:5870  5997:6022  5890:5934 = 3.4 angstrom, 4.91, 5.11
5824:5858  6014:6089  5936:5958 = 0.4 angstrom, 4.97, 5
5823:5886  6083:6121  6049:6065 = 0.2 angstrom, 4.72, 4.99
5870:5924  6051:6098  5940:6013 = -4.4 angstrom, 4.39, 5.01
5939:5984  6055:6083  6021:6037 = 0.6 angstrom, 4.94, 4.99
